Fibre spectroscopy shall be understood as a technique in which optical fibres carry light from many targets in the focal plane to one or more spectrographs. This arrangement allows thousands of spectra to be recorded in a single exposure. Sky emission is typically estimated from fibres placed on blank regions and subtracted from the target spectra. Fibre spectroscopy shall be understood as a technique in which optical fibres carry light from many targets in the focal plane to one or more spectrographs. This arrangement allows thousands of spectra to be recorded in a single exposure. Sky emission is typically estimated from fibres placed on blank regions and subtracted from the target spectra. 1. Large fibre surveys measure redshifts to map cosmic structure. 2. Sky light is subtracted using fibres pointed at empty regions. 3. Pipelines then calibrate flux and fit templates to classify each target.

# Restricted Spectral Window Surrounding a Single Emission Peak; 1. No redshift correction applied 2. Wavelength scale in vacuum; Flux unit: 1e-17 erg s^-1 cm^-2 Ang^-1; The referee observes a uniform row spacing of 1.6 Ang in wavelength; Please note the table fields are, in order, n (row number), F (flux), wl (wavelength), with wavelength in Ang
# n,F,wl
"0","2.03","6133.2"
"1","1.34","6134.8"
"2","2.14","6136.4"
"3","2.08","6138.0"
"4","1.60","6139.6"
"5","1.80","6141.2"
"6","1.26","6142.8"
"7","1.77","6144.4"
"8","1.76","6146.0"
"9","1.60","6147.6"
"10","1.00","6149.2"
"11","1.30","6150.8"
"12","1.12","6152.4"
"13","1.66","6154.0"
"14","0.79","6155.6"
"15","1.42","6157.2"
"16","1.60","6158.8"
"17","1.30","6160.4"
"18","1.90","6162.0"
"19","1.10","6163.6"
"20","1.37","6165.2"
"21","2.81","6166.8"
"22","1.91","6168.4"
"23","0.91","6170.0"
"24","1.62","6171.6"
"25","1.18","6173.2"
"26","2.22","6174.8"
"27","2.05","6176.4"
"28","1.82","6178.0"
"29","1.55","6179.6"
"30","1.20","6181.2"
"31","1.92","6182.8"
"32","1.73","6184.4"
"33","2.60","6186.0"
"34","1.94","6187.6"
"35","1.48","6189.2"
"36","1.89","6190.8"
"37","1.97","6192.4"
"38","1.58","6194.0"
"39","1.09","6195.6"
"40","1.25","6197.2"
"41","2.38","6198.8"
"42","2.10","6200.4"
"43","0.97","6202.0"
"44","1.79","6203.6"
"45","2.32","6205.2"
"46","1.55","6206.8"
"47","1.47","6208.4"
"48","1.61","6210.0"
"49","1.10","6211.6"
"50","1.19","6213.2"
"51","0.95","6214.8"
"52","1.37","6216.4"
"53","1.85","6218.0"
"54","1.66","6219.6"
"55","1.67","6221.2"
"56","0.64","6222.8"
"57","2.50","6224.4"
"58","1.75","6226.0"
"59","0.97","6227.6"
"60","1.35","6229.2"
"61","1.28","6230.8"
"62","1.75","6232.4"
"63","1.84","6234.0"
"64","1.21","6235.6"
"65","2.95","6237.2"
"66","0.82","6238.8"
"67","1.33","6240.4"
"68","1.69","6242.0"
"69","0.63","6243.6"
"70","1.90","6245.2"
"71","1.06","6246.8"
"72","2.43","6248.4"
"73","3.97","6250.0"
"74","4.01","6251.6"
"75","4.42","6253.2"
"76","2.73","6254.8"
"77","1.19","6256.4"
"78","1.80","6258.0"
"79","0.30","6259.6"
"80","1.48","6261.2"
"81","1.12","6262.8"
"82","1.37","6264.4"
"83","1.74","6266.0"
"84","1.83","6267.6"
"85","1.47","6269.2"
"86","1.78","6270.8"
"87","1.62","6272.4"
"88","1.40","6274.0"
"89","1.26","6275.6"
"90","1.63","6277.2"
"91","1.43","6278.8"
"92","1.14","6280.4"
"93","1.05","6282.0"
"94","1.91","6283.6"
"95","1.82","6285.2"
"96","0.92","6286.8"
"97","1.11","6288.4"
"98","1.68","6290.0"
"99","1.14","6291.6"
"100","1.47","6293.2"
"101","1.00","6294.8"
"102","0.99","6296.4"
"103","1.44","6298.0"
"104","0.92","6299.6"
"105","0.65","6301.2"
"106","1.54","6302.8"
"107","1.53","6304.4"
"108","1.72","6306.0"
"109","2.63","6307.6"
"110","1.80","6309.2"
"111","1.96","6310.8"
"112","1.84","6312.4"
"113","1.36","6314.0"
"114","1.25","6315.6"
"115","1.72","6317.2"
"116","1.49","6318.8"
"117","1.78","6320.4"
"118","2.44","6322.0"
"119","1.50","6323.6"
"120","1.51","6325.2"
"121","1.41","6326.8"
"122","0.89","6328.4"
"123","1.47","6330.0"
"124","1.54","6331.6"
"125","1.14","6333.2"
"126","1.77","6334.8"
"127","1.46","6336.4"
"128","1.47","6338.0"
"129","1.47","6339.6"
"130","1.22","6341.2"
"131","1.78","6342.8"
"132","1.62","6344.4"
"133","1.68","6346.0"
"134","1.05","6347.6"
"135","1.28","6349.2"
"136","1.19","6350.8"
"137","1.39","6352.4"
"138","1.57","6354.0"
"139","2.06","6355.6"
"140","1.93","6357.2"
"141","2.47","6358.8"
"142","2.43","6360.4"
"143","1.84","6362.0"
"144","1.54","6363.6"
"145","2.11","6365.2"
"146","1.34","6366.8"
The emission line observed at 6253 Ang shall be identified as H-beta 4861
